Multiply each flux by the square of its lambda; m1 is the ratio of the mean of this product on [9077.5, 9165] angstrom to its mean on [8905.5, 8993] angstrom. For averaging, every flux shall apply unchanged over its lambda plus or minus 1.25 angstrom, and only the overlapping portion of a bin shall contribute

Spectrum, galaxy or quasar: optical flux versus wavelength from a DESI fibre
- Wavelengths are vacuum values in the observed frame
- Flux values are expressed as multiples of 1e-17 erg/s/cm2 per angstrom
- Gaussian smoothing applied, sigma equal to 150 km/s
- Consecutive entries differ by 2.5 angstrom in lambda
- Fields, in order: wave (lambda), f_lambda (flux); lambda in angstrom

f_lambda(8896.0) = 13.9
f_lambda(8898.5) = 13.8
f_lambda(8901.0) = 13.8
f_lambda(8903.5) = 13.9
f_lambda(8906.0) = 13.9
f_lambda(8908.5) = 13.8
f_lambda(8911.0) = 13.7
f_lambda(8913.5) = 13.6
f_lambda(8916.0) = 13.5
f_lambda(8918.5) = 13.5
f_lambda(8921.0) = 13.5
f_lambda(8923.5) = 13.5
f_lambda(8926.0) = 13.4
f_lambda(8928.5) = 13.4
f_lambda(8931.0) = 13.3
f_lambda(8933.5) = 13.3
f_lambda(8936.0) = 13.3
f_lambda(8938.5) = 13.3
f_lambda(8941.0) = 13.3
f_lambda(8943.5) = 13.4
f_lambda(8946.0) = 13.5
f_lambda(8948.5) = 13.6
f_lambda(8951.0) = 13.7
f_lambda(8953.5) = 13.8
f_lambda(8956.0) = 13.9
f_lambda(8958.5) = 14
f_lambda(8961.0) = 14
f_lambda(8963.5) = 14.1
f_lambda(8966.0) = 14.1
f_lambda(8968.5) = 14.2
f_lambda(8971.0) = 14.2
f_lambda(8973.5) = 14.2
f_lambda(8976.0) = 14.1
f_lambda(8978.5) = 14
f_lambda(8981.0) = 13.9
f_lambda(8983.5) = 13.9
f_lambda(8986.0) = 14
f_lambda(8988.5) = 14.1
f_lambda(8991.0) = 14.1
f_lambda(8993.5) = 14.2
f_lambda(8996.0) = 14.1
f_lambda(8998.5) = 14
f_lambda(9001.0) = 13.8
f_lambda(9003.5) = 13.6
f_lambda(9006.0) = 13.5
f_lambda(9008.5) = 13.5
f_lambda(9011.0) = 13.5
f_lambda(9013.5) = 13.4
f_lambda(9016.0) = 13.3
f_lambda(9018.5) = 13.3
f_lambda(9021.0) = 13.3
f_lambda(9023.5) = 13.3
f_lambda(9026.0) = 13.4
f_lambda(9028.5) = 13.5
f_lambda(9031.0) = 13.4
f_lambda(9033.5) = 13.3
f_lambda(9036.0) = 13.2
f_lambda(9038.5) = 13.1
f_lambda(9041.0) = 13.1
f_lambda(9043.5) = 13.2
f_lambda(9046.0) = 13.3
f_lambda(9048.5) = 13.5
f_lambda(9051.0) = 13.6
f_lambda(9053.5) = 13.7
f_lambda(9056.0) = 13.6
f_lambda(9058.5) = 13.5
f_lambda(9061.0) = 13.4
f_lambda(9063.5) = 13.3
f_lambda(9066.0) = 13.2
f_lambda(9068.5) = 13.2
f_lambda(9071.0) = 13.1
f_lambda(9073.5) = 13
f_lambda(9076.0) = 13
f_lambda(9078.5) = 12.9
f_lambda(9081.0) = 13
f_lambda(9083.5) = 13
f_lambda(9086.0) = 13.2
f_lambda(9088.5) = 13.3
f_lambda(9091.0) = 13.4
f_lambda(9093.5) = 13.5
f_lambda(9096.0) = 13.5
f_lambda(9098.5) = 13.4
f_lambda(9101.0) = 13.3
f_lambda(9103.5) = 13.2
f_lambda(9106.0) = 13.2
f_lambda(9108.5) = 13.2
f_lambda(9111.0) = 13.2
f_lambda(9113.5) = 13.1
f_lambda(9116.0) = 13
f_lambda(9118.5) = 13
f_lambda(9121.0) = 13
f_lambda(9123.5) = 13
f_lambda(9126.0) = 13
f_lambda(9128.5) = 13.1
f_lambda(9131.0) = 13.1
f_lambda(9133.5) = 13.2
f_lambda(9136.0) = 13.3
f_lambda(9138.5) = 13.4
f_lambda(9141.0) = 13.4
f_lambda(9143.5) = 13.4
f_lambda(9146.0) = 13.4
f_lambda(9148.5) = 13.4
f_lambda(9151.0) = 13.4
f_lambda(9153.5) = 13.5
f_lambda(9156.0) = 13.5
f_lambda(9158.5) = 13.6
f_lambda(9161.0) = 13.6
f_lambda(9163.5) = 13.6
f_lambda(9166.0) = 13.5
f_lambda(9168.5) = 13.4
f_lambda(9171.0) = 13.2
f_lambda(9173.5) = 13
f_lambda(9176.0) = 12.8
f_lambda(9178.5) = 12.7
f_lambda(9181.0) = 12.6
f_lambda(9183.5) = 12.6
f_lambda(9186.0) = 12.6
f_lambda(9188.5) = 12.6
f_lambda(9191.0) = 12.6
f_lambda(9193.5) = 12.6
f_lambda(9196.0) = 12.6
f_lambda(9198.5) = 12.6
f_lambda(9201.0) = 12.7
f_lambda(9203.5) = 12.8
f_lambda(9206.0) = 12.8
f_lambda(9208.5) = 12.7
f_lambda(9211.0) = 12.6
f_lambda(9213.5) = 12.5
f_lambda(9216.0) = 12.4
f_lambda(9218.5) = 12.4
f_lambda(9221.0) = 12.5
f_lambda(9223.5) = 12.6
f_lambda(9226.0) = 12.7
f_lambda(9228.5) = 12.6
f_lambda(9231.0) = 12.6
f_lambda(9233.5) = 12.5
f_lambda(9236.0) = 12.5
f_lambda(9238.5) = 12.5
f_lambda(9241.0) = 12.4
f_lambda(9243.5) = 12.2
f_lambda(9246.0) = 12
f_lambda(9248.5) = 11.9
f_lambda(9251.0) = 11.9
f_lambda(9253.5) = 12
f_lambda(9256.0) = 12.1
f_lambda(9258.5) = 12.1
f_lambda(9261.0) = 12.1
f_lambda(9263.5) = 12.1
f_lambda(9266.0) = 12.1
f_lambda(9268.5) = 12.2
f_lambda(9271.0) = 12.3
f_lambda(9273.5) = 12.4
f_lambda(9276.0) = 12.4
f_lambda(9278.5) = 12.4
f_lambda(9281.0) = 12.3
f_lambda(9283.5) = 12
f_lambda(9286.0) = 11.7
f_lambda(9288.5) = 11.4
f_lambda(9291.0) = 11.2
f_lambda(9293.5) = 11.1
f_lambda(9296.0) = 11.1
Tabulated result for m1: 1.0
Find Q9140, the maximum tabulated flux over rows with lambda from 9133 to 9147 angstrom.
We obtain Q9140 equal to 13.4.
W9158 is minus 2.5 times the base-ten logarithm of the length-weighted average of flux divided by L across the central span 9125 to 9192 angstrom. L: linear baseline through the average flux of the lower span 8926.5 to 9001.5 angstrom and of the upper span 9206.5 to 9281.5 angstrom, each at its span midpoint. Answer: -0.032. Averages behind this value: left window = 13.8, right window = 12.3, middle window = 13.2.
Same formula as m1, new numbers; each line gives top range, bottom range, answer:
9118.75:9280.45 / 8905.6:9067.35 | 0.98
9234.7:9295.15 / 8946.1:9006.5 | 0.92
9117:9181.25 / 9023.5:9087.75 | 1.02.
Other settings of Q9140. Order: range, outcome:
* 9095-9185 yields 13.6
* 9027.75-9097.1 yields 13.7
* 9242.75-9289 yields 12.4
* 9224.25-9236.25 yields 12.7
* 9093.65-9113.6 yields 13.5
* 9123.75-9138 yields 13.3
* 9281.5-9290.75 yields 12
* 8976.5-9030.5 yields 14.2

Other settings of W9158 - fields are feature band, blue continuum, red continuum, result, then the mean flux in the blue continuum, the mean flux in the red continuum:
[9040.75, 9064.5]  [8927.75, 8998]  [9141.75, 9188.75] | 0.01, 13.8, 13.2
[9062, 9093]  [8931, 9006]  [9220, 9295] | 0.00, 13.8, 12.2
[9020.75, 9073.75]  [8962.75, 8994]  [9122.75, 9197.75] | 0.03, 14.1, 13.1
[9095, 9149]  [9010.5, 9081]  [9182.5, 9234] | -0.02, 13.3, 12.6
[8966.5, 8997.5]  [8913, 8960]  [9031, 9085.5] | -0.05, 13.5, 13.3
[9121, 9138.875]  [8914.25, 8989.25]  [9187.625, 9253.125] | -0.02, 13.7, 12.5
